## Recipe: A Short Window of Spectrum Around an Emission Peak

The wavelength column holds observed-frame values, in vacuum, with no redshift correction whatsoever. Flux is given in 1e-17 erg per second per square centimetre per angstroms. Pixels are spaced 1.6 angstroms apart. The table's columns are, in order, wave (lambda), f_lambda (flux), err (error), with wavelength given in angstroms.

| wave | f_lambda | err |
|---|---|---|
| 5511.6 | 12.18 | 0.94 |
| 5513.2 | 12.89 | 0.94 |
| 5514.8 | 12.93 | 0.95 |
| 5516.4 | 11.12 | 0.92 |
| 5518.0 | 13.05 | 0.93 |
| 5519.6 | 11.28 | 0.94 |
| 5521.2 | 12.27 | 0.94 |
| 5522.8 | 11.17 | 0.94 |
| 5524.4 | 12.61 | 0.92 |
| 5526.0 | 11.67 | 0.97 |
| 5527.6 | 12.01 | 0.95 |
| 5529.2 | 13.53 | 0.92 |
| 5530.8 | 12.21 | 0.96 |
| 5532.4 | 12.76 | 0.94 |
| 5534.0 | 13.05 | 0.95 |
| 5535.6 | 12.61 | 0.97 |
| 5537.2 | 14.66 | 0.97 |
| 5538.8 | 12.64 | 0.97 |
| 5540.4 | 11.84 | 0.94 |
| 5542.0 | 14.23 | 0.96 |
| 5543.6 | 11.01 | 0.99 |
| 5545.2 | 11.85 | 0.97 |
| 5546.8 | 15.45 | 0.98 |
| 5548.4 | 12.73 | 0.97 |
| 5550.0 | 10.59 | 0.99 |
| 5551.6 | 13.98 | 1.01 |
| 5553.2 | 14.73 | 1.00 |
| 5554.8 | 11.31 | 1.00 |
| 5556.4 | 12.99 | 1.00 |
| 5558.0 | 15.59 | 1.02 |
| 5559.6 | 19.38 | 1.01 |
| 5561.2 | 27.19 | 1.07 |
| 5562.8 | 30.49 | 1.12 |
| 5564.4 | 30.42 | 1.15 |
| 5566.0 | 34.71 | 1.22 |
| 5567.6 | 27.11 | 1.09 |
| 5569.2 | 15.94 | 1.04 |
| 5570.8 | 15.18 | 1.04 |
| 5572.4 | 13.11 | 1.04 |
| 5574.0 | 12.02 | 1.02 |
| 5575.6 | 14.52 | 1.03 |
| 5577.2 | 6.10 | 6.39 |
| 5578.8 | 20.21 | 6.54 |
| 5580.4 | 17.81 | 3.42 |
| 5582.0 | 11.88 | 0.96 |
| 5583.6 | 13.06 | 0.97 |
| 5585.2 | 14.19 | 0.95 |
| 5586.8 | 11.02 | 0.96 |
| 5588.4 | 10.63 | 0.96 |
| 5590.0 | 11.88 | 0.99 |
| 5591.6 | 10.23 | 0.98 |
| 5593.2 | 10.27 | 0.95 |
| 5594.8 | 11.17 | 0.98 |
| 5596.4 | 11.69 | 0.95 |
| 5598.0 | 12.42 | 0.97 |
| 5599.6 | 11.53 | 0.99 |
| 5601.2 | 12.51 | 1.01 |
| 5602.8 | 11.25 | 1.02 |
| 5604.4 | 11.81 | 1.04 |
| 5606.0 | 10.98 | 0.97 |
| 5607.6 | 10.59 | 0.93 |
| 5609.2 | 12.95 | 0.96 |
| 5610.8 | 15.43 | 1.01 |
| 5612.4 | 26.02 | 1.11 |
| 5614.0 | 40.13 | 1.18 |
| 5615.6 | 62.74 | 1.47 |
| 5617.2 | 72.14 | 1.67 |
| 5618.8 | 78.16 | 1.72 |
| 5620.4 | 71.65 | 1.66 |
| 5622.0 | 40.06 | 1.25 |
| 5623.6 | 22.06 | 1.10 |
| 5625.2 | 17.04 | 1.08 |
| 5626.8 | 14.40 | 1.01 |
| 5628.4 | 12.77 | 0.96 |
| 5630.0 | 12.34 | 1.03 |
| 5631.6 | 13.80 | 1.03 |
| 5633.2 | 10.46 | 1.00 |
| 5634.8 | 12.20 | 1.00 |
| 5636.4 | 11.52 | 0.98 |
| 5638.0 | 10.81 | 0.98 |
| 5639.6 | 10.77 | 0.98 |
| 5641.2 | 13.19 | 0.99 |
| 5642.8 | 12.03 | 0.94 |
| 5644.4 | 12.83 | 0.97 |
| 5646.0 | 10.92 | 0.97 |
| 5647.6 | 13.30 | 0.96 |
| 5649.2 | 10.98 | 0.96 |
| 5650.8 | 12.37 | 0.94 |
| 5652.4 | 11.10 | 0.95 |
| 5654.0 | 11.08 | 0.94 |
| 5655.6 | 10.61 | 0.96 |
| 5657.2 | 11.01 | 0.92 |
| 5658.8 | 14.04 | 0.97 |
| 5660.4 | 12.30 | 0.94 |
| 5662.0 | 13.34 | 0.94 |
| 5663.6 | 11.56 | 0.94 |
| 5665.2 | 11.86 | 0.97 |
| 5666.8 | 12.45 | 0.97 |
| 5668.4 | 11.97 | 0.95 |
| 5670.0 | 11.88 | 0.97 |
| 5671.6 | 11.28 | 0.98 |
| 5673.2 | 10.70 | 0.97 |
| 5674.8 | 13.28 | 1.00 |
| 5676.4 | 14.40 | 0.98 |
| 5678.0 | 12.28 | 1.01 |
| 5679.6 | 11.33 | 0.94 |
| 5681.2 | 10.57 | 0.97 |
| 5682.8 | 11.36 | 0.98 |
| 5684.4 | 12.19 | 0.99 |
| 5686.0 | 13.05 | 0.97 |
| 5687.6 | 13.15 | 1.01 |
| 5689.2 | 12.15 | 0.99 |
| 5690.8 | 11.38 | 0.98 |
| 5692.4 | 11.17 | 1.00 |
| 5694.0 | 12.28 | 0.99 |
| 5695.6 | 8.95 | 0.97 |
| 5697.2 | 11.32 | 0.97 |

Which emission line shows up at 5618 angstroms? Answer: [O III] 5007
